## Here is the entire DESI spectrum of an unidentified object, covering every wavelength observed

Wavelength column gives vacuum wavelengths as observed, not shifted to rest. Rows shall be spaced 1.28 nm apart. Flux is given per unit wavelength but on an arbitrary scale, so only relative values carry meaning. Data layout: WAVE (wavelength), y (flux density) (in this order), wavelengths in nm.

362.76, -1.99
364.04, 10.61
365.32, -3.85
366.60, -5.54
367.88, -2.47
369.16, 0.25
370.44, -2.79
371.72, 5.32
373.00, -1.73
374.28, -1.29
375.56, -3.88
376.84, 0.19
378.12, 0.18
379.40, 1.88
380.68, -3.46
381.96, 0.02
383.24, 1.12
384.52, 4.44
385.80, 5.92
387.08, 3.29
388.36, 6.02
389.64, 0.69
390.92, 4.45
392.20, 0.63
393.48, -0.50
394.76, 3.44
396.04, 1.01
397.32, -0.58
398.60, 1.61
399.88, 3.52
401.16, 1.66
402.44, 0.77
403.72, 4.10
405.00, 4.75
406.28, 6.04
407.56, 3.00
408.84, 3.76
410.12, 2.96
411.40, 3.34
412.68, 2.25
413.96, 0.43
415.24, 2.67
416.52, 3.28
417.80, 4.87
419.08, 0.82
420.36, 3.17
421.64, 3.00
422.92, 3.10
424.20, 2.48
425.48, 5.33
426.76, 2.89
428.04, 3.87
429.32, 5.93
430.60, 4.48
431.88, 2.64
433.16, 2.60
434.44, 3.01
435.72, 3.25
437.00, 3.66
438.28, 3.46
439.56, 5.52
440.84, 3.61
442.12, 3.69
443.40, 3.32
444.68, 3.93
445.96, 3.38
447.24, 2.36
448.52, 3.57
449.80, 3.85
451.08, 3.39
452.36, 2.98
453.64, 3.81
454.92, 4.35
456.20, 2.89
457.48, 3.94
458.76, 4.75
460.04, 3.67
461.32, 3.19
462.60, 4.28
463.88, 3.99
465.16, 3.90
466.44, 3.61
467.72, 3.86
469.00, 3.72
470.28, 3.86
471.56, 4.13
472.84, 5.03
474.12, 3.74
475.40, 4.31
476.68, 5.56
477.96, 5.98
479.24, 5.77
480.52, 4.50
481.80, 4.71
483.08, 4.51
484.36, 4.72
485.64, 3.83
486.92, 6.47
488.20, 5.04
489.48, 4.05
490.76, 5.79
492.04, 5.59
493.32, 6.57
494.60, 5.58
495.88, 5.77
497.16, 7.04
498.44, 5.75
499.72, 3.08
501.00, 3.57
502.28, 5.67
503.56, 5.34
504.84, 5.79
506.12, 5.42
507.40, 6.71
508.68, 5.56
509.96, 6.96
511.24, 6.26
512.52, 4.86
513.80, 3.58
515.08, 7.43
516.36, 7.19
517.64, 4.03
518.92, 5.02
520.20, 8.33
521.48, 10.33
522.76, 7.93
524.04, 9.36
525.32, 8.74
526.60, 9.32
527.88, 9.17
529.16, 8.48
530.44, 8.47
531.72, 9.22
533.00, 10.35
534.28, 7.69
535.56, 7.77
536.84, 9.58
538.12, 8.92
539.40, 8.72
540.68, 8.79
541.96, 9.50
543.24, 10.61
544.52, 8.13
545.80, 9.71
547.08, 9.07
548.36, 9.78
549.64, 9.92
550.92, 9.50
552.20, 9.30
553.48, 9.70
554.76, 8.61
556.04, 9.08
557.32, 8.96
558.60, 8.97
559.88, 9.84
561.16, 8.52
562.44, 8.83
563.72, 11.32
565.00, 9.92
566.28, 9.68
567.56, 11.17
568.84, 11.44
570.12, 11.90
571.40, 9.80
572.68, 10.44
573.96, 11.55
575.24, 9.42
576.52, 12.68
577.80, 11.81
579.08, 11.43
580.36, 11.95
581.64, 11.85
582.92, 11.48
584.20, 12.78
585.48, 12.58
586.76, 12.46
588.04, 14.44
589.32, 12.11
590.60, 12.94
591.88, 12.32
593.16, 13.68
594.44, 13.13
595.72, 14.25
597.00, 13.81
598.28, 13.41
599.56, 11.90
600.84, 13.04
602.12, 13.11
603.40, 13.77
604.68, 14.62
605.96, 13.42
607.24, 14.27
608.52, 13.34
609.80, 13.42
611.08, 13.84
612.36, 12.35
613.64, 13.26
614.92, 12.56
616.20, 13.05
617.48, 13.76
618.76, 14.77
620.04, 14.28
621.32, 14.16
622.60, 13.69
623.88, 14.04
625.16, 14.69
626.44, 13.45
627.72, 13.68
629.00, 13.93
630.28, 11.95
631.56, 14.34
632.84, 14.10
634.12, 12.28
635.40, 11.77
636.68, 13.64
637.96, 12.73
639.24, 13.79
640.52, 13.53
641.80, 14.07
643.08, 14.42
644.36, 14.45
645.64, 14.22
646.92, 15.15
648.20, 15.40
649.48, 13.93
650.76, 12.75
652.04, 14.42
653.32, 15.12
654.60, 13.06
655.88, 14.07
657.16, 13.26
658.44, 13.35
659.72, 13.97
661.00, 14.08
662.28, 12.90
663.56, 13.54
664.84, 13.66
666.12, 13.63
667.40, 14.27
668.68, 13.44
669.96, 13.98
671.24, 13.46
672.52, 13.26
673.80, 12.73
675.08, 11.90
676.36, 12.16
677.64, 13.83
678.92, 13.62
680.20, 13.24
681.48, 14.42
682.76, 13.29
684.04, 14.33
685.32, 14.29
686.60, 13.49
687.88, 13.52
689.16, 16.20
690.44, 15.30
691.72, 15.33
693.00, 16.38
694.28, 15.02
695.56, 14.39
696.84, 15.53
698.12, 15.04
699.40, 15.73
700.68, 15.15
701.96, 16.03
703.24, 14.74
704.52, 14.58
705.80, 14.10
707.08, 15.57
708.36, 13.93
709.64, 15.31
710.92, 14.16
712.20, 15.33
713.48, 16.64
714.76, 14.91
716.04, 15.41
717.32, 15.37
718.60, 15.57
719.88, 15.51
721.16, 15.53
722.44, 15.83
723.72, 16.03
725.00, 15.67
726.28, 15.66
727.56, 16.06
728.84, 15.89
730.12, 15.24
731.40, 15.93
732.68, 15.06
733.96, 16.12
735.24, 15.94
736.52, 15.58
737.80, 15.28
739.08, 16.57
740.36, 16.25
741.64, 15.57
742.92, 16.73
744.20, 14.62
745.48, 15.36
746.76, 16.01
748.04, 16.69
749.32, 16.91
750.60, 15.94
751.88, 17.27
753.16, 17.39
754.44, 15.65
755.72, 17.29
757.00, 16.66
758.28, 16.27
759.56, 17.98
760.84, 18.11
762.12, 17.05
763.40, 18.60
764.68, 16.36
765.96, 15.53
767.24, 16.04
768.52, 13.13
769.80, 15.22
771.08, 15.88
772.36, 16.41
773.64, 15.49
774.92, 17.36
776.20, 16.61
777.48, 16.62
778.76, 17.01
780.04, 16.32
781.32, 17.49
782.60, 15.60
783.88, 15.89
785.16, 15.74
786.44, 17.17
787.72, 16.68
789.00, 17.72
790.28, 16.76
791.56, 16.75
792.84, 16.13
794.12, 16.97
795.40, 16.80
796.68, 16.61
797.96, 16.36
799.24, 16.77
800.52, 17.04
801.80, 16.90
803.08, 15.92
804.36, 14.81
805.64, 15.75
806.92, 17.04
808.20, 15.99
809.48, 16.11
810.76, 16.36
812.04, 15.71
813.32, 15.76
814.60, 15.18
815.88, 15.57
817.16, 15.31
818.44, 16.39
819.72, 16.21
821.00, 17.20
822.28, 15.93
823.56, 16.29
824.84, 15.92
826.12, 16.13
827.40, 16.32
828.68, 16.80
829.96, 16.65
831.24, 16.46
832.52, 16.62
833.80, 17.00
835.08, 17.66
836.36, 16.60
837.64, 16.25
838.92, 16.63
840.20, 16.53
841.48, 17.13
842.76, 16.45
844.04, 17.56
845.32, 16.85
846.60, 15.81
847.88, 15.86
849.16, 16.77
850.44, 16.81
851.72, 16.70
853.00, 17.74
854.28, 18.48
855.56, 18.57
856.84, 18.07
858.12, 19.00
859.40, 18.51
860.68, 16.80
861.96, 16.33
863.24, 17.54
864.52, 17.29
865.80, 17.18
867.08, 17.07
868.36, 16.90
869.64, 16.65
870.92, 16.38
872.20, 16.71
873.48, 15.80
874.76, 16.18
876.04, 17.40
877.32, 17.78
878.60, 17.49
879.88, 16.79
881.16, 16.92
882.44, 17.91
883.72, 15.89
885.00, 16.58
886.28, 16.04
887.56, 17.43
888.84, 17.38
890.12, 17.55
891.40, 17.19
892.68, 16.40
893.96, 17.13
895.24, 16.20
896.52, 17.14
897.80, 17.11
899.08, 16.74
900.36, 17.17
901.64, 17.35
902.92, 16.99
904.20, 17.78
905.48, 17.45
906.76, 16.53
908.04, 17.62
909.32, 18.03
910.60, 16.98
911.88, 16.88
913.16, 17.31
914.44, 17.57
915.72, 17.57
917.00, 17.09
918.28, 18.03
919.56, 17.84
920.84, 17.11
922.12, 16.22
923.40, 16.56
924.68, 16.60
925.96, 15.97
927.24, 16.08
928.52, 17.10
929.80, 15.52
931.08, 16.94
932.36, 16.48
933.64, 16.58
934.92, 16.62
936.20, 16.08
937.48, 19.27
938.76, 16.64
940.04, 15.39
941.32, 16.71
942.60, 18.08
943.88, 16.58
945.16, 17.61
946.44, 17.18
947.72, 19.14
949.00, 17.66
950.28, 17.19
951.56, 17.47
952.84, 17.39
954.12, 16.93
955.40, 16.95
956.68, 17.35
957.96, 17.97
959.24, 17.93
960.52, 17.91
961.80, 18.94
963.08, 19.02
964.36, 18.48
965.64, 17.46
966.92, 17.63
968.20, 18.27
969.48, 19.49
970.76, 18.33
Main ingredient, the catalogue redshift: 0.30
